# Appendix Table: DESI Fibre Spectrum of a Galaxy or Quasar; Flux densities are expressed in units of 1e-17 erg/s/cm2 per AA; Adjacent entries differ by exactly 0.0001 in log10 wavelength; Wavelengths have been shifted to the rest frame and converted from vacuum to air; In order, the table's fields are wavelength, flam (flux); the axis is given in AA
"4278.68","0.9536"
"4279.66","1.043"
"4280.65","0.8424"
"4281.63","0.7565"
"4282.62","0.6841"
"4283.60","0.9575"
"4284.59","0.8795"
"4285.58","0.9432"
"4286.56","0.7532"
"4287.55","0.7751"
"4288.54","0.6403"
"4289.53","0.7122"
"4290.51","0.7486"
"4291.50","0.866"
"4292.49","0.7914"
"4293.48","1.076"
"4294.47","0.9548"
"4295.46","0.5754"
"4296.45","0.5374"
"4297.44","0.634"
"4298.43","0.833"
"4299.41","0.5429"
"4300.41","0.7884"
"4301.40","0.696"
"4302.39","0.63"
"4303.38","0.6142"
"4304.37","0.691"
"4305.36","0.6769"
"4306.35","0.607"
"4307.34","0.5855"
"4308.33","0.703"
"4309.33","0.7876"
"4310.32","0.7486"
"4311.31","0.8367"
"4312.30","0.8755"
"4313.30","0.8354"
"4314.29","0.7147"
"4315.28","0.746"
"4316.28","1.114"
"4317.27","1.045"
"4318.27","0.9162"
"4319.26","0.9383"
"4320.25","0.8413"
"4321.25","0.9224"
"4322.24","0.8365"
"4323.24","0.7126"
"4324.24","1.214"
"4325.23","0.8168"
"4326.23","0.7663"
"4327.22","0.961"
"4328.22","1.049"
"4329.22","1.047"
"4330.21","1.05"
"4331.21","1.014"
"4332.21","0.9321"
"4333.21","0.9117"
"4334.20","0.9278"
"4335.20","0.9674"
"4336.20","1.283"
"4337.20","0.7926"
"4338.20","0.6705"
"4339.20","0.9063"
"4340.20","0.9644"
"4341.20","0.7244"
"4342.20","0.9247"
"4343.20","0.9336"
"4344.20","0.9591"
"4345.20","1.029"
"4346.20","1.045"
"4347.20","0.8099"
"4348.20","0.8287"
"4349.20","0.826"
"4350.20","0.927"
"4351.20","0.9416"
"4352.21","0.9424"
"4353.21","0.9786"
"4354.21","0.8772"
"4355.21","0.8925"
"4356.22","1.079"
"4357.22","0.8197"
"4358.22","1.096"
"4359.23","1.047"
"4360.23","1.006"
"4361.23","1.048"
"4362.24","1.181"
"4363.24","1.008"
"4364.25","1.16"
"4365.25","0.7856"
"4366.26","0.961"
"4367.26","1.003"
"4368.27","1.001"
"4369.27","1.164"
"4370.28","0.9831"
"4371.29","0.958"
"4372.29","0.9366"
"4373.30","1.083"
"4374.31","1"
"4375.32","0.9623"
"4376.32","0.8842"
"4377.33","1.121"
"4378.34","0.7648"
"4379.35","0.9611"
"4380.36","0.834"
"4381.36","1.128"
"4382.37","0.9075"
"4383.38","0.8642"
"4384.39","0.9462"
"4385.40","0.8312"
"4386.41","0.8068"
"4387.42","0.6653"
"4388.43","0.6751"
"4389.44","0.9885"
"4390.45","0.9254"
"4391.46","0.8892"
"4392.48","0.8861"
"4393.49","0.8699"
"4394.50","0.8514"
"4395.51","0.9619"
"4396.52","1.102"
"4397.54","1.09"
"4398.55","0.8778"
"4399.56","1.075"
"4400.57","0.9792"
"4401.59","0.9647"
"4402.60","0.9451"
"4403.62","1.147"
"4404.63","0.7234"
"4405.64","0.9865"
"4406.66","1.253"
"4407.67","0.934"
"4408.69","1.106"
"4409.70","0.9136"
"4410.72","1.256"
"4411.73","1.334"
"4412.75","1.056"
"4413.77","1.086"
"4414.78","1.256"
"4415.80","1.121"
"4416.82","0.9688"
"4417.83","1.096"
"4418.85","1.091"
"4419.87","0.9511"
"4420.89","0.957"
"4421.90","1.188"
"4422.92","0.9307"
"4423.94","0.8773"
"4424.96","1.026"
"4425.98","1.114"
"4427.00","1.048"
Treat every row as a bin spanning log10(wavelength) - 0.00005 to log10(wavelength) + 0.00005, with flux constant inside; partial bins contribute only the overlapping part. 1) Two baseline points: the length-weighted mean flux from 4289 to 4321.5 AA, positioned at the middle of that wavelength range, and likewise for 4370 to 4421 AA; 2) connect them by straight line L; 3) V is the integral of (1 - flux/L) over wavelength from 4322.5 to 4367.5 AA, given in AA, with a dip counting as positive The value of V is -4.5 AA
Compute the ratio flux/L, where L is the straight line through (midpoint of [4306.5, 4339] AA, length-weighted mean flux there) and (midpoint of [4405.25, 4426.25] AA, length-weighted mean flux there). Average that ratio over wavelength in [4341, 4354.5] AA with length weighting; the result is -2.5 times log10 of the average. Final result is 0.03 mag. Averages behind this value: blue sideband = 0.89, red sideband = 1.07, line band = 0.915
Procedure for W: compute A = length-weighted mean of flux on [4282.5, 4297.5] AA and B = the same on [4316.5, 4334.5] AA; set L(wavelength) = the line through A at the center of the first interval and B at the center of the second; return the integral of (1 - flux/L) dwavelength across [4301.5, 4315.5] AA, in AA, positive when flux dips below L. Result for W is 2.47 AA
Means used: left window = 0.79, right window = 0.942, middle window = 0.717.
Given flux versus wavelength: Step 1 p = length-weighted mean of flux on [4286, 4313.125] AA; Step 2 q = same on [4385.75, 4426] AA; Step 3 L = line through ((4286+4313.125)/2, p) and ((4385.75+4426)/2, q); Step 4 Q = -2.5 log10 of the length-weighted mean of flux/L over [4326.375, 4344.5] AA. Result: -0.15 mag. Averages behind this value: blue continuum 0.731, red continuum 0.996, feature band 0.942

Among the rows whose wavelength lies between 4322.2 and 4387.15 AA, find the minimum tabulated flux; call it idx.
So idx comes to 0.6705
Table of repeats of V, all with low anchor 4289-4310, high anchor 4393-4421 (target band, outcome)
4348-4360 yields -0.87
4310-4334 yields -3.91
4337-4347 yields -0.62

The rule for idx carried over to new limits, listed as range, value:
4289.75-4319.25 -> 0.5374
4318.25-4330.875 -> 0.7126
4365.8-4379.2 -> 0.7648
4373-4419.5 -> 0.6653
